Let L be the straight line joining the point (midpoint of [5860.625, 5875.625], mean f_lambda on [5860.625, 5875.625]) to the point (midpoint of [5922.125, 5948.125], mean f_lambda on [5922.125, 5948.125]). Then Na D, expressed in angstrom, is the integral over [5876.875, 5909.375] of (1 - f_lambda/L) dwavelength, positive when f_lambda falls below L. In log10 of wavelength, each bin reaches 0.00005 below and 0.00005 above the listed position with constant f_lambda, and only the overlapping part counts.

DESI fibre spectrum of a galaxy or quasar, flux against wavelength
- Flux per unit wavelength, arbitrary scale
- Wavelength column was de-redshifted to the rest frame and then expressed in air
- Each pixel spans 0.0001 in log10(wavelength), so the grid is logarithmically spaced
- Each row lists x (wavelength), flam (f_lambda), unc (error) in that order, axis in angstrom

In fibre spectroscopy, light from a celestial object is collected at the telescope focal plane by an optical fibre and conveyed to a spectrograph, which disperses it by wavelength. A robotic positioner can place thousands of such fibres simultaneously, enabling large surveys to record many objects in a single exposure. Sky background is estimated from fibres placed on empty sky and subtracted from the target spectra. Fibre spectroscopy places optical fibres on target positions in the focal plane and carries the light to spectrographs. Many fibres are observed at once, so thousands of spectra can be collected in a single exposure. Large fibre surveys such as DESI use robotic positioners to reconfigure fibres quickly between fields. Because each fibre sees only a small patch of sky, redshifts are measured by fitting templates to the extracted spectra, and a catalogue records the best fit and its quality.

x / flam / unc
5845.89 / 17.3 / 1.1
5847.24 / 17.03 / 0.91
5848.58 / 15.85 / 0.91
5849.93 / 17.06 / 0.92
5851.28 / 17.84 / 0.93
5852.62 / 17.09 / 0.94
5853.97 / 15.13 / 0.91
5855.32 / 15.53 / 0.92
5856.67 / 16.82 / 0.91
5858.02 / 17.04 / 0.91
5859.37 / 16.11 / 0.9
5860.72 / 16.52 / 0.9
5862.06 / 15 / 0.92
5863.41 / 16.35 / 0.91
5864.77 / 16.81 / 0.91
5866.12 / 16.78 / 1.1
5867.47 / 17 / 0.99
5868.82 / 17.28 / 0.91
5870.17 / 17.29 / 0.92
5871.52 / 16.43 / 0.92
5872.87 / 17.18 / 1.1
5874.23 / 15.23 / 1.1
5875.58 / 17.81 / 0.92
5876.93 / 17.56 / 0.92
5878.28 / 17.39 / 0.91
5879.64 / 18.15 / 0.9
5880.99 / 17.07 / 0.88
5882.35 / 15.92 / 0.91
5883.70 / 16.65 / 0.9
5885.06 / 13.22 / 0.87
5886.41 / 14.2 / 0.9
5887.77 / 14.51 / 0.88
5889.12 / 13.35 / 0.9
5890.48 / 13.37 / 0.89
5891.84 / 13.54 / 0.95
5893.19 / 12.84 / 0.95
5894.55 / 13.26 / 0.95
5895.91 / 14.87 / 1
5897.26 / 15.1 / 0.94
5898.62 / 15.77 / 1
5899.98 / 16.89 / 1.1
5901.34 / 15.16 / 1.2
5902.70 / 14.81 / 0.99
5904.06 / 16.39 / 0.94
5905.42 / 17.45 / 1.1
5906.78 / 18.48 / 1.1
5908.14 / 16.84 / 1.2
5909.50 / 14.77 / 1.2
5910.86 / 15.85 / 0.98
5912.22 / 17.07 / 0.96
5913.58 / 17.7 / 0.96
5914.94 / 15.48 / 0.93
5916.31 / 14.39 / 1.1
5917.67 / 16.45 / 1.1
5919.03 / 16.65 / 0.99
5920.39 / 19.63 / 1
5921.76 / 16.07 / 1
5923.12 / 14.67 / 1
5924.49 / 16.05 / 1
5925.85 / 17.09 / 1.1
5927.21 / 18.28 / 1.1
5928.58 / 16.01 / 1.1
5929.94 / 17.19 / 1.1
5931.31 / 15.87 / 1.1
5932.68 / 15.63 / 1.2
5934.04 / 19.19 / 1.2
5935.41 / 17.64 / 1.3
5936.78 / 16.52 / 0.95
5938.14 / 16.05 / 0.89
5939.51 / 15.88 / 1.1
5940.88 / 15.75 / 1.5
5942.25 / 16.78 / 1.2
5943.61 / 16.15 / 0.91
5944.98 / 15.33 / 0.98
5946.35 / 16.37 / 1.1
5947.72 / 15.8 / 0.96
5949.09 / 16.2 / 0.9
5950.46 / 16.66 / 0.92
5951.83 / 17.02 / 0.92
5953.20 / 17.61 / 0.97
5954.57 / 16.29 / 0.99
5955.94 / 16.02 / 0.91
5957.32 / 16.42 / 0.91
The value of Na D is 2.1 angstrom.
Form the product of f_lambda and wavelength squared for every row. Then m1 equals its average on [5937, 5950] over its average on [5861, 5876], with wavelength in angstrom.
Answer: 0.99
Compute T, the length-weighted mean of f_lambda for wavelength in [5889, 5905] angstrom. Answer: 14.7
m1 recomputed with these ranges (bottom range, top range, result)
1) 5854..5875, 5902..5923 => 1.02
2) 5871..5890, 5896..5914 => 1.02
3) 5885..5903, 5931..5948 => 1.16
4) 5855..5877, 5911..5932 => 1.01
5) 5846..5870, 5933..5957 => 1.03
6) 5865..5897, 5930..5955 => 1.07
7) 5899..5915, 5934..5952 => 1.01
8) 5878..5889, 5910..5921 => 1.07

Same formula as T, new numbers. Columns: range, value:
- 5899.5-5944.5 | 16.5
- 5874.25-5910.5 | 15.6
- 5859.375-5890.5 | 16.2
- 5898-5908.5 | 16.5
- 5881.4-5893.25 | 14.3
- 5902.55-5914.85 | 16.6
